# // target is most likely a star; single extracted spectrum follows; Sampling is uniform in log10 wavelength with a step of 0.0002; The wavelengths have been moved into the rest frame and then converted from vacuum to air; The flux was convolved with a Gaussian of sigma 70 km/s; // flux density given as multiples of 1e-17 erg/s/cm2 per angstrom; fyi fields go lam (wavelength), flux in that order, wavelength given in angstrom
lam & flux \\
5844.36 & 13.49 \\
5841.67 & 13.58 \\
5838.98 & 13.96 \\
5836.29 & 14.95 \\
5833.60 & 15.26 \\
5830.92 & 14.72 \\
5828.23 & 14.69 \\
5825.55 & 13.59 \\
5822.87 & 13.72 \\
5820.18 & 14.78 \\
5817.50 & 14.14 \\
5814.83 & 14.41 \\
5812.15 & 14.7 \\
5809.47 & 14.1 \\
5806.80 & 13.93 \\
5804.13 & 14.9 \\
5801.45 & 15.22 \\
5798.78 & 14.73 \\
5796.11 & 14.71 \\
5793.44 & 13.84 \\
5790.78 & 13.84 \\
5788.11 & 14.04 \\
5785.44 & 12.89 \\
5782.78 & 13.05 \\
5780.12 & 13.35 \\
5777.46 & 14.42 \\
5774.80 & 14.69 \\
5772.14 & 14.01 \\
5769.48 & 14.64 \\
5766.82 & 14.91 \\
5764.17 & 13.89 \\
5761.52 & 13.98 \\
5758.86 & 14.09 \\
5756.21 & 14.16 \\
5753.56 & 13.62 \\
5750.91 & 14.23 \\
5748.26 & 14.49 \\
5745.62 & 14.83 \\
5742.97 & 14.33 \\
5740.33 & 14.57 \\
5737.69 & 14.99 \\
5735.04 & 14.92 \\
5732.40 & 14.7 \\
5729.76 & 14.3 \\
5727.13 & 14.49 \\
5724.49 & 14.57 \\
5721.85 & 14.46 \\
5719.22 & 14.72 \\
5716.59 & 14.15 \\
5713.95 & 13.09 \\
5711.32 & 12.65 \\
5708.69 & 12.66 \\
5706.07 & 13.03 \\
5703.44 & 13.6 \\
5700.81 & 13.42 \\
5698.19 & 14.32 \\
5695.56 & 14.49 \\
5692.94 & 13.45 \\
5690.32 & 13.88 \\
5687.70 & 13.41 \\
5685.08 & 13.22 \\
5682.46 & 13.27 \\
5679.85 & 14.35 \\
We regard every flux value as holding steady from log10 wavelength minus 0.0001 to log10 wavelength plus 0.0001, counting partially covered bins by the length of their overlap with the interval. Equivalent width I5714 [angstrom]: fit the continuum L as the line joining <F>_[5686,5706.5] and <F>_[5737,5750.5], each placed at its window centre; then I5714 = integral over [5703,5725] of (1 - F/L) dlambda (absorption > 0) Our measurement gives 0.7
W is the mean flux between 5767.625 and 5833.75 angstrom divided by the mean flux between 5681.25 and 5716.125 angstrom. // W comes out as 1.1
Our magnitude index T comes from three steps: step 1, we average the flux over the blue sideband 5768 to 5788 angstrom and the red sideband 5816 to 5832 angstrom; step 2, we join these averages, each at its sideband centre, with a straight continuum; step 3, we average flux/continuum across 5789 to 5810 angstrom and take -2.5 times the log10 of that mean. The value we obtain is -0.027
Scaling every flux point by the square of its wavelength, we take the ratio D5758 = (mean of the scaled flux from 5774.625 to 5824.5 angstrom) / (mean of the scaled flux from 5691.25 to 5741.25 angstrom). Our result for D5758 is 1.04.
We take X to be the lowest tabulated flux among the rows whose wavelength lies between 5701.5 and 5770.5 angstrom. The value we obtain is 12.65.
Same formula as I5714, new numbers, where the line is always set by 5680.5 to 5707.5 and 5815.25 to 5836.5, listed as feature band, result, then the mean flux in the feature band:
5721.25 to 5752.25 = -1.5 angstrom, 14.6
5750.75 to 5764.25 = 0.0 angstrom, 14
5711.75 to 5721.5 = -0.1 angstrom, 13.9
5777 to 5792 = 0.7 angstrom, 13.5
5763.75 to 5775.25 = -0.3 angstrom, 14.4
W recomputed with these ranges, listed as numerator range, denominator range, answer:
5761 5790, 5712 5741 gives 0.97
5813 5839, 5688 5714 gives 1.07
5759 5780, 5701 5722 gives 1.06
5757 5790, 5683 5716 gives 1.04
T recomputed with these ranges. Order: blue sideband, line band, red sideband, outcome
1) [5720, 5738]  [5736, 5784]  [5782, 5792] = -0.019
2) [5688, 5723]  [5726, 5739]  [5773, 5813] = -0.065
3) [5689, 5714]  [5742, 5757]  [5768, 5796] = -0.042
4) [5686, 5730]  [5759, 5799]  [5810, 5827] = 0.001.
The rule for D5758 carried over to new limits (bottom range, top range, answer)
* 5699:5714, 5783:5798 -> 1.09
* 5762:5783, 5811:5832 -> 1.03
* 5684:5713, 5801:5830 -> 1.11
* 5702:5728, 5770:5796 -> 1.03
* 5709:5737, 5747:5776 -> 1.02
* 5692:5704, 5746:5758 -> 1.04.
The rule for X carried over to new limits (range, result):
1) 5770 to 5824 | 12.89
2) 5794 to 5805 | 14.71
